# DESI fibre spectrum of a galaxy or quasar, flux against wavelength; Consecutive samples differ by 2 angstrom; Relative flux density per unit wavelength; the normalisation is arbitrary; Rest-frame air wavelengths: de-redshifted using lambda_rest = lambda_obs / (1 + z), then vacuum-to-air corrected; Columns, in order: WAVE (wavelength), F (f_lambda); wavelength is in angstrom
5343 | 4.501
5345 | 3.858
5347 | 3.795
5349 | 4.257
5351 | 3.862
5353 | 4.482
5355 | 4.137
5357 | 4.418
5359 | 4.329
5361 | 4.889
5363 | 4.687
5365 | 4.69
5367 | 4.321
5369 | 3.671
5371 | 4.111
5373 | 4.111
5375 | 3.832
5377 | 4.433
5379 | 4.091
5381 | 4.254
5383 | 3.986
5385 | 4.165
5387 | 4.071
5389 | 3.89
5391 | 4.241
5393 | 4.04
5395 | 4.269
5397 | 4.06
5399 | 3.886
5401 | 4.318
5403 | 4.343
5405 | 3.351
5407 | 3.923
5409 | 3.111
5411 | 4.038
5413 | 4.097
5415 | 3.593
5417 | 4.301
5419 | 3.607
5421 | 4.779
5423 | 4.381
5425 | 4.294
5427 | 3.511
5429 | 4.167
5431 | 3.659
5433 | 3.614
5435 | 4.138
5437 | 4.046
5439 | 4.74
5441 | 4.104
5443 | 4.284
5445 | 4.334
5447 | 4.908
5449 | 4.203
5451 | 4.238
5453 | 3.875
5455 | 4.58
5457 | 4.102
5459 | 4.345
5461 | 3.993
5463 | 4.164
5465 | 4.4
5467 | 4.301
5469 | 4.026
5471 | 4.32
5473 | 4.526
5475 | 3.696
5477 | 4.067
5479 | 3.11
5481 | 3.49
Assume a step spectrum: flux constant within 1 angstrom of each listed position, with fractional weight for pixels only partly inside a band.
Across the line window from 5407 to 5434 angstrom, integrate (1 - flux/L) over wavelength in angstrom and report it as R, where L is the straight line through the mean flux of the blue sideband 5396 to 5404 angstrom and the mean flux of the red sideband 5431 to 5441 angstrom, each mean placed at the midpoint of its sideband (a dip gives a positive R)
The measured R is 1.2 angstrom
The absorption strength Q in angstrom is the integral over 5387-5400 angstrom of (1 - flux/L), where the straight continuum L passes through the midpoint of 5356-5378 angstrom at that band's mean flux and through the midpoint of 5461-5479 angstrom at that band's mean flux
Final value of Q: 0.61 angstrom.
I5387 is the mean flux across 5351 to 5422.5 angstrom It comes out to 4.13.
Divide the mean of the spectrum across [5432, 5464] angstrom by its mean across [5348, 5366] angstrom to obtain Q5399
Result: 1.0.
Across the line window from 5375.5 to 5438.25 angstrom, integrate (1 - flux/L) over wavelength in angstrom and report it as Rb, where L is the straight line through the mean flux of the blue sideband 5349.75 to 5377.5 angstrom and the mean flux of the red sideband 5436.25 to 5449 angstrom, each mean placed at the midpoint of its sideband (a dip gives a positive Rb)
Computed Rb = 4.6 angstrom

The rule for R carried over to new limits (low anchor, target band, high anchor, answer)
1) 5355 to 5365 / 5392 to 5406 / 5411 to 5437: 0.6 angstrom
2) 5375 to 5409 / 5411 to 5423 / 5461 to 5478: 0.0 angstrom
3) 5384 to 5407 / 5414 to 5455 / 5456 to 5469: -0.1 angstrom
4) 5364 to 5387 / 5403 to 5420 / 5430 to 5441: 1.2 angstrom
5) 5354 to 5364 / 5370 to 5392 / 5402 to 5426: 0.9 angstrom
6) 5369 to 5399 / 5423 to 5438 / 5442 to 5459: 1.1 angstrom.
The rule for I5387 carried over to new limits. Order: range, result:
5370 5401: 4.1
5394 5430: 4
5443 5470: 4.27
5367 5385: 4.08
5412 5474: 4.18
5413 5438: 4.01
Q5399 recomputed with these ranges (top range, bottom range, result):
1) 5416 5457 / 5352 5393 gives 0.99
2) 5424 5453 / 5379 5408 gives 1.02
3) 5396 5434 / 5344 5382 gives 0.94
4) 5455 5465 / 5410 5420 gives 1.07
